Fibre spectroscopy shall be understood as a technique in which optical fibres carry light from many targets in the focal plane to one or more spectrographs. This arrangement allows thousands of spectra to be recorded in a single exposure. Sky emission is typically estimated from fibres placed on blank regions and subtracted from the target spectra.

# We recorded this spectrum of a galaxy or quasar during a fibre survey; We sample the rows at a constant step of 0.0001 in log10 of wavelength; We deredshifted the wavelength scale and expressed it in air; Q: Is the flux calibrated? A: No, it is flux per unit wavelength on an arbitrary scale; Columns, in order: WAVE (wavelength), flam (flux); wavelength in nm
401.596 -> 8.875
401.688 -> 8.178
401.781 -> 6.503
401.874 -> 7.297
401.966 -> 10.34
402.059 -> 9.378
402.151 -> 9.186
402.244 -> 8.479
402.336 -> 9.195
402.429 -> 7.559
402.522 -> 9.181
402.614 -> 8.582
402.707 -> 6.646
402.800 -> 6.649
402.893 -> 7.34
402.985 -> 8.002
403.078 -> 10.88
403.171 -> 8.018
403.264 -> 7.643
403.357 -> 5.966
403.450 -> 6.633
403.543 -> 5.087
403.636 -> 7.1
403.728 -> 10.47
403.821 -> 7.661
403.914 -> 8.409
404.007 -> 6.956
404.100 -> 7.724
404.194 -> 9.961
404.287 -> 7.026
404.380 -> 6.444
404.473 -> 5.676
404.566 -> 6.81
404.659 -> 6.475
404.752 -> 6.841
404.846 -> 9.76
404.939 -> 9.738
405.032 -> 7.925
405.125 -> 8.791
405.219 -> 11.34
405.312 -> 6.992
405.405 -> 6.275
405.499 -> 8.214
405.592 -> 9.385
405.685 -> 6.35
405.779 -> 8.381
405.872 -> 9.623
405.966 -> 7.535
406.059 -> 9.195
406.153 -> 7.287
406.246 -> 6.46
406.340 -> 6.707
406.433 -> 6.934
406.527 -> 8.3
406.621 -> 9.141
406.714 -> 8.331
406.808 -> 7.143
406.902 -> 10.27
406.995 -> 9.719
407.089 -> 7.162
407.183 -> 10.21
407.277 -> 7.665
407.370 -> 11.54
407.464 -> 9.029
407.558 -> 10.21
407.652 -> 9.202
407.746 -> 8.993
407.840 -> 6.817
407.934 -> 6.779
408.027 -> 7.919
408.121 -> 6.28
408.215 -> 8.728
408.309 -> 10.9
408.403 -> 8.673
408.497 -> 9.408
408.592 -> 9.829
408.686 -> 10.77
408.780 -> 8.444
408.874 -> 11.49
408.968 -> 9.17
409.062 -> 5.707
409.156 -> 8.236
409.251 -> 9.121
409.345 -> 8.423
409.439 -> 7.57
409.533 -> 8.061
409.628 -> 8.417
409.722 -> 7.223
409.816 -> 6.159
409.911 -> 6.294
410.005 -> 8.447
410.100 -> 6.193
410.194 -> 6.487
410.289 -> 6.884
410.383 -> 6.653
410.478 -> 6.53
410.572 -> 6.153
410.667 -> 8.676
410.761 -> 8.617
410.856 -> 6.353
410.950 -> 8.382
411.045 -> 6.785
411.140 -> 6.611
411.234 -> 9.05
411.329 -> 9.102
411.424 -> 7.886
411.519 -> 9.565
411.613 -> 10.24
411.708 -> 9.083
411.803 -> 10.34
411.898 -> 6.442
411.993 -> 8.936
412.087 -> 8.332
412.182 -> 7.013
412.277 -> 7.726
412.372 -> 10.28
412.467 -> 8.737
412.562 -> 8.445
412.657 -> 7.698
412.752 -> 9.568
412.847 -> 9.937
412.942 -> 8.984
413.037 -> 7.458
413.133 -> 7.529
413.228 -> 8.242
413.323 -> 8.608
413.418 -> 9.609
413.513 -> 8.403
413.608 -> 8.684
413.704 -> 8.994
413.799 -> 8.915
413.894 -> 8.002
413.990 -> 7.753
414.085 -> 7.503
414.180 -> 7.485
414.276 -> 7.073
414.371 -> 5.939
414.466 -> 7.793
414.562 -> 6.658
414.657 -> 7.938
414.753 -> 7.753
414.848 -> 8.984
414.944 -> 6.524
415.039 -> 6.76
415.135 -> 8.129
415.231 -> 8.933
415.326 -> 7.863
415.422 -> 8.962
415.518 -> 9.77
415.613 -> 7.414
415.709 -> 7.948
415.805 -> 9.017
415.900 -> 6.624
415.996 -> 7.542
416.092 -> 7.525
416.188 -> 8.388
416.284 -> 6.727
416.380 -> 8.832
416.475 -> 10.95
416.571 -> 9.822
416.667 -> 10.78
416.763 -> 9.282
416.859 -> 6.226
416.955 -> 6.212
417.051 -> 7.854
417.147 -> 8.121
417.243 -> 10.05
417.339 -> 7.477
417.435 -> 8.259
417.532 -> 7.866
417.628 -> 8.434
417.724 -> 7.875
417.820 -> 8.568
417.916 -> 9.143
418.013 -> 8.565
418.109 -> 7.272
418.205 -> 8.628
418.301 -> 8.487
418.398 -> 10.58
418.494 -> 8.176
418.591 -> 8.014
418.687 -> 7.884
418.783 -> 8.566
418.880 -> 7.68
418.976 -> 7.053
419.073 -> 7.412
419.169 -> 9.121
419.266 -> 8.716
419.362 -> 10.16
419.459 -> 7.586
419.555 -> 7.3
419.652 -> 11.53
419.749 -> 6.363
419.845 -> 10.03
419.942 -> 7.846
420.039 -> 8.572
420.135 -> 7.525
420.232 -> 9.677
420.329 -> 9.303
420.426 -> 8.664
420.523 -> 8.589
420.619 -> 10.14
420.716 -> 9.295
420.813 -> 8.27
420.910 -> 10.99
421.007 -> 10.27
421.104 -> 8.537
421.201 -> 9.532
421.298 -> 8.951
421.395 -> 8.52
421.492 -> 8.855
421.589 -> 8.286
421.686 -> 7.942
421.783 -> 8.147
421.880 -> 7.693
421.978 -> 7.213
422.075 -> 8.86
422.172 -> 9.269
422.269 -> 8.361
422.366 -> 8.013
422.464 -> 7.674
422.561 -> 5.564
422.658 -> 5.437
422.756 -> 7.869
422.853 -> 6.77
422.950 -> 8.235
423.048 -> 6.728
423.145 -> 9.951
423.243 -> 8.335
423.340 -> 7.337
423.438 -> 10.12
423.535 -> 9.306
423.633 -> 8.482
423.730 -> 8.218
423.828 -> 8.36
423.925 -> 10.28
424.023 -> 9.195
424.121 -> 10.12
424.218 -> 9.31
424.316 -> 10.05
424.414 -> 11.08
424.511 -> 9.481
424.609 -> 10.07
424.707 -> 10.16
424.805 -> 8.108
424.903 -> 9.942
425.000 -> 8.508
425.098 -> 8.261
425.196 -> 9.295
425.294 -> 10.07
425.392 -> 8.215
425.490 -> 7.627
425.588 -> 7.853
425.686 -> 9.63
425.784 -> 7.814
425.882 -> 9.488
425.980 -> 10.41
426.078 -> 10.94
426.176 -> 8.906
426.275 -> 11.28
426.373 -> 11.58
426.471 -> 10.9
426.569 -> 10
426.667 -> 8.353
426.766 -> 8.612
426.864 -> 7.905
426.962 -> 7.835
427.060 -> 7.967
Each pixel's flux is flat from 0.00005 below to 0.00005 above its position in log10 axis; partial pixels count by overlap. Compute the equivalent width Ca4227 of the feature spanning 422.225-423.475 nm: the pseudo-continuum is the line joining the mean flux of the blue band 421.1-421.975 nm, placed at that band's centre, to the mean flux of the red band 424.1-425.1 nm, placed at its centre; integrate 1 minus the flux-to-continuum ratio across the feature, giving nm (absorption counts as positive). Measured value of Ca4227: 0.173 nm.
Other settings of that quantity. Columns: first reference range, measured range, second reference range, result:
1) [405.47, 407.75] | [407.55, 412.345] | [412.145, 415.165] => 0.11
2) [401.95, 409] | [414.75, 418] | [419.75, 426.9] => 0.15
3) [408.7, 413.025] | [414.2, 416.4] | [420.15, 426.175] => 0.16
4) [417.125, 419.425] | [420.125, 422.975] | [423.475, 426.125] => 0.13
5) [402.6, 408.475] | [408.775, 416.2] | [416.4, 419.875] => 0.25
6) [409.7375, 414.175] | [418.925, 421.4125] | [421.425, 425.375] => -0.11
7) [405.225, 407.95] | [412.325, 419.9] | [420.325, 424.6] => 0.21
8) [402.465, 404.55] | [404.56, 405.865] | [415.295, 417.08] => -0.08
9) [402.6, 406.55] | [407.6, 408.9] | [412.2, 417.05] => -0.15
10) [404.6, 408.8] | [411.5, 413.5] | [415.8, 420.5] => -0.06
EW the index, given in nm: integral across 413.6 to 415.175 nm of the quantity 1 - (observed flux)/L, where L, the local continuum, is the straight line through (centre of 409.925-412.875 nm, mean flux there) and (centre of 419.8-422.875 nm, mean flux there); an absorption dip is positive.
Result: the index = 0.10 nm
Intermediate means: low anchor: 8.07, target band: 7.67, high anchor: 8.47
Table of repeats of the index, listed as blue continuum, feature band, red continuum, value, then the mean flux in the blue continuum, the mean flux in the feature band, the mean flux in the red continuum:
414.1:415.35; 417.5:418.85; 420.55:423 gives -0.09 nm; 7.52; 8.43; 8.35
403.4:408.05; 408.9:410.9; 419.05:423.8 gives 0.18 nm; 8.09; 7.44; 8.49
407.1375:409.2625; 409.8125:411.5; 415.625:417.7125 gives 0.26 nm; 8.91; 7.36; 8.26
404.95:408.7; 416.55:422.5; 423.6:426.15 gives 0.33 nm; 8.5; 8.55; 9.27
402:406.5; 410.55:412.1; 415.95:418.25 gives -0.03 nm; 7.9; 8.3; 8.35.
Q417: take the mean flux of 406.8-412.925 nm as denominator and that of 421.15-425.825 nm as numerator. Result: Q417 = 1.03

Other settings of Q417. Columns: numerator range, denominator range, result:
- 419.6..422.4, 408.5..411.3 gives 1.12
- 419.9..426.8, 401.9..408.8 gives 1.08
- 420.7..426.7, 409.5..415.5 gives 1.12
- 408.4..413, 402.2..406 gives 1.04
